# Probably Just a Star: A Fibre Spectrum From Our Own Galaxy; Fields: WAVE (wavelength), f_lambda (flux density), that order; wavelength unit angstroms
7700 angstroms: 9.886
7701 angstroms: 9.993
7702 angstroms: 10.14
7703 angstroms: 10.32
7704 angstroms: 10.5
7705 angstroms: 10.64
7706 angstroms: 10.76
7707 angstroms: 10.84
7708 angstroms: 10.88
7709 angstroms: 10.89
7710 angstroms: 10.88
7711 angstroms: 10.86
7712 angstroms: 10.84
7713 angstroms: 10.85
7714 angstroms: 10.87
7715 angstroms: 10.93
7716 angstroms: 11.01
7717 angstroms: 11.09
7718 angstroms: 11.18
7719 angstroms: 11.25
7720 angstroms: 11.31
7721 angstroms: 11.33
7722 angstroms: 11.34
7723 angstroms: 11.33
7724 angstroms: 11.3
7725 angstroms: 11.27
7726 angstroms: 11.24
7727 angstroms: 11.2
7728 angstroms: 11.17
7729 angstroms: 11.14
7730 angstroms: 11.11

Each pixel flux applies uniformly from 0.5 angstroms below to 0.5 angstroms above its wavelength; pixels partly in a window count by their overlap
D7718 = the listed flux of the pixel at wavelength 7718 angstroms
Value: 11.18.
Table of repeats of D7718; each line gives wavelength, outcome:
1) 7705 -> 10.64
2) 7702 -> 10.14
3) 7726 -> 11.24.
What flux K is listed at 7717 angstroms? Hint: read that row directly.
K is 11.09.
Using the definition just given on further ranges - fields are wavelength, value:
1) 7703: 10.32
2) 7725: 11.27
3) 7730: 11.11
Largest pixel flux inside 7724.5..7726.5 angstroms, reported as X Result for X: 11.27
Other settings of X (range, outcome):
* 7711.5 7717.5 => 11.09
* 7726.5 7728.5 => 11.2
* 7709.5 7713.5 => 10.88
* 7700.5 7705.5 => 10.64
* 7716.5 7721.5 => 11.33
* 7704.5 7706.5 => 10.76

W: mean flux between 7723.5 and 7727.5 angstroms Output 11.3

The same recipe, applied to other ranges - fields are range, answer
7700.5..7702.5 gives 10.1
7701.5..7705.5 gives 10.4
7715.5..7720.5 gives 11.2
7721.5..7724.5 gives 11.3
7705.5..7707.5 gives 10.8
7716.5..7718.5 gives 11.1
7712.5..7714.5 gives 10.9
